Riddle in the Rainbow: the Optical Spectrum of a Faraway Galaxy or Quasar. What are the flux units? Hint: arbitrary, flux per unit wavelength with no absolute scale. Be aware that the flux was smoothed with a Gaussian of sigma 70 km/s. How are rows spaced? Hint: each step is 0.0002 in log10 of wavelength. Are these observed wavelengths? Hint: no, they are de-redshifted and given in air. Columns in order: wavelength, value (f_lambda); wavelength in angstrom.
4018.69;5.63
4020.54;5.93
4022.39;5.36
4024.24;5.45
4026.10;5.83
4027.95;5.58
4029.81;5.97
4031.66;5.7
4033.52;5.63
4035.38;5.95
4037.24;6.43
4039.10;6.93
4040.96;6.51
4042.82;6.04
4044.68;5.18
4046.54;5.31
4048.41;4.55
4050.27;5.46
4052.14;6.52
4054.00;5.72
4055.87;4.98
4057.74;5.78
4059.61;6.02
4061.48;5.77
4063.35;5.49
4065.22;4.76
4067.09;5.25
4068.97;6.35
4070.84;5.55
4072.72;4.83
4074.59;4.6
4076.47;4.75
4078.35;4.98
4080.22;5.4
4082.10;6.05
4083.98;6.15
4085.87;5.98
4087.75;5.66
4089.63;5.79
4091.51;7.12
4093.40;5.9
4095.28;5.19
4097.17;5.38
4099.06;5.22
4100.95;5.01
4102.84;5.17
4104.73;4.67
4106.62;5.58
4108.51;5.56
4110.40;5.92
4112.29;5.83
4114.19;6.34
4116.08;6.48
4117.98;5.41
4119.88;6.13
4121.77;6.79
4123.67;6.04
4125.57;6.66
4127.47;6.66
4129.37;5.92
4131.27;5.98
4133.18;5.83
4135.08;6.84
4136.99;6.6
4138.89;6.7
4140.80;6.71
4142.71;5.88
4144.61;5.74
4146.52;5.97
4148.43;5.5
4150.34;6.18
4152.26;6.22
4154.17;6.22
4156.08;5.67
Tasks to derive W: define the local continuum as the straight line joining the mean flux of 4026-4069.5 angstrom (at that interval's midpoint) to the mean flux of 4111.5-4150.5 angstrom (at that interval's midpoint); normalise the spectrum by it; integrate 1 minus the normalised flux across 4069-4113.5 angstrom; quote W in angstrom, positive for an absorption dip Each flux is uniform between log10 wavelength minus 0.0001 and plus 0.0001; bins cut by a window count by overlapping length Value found 3.4 angstrom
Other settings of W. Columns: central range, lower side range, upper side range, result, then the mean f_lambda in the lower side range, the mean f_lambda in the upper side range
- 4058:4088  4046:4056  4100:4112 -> -0.3 angstrom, 5.46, 5.35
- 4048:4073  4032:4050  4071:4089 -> 0.3 angstrom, 5.82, 5.39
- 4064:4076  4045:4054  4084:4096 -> 1.1 angstrom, 5.47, 5.97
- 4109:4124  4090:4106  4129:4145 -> -0.6 angstrom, 5.47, 6.27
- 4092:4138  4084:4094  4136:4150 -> 1.8 angstrom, 6.1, 6.16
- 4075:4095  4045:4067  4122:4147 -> 0.2 angstrom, 5.47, 6.29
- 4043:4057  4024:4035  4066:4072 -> 0.6 angstrom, 5.72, 5.66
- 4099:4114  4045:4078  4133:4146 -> 1.3 angstrom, 5.38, 6.35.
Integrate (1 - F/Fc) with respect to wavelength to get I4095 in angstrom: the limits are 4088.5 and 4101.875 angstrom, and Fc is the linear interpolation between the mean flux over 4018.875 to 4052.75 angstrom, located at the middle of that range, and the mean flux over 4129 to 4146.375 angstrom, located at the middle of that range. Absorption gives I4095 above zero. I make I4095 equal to 0.9 angstrom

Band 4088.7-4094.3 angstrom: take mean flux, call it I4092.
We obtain 6.27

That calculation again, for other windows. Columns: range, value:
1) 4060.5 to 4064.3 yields 5.63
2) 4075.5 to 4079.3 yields 4.87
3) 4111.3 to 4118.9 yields 6.02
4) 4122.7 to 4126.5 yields 6.35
